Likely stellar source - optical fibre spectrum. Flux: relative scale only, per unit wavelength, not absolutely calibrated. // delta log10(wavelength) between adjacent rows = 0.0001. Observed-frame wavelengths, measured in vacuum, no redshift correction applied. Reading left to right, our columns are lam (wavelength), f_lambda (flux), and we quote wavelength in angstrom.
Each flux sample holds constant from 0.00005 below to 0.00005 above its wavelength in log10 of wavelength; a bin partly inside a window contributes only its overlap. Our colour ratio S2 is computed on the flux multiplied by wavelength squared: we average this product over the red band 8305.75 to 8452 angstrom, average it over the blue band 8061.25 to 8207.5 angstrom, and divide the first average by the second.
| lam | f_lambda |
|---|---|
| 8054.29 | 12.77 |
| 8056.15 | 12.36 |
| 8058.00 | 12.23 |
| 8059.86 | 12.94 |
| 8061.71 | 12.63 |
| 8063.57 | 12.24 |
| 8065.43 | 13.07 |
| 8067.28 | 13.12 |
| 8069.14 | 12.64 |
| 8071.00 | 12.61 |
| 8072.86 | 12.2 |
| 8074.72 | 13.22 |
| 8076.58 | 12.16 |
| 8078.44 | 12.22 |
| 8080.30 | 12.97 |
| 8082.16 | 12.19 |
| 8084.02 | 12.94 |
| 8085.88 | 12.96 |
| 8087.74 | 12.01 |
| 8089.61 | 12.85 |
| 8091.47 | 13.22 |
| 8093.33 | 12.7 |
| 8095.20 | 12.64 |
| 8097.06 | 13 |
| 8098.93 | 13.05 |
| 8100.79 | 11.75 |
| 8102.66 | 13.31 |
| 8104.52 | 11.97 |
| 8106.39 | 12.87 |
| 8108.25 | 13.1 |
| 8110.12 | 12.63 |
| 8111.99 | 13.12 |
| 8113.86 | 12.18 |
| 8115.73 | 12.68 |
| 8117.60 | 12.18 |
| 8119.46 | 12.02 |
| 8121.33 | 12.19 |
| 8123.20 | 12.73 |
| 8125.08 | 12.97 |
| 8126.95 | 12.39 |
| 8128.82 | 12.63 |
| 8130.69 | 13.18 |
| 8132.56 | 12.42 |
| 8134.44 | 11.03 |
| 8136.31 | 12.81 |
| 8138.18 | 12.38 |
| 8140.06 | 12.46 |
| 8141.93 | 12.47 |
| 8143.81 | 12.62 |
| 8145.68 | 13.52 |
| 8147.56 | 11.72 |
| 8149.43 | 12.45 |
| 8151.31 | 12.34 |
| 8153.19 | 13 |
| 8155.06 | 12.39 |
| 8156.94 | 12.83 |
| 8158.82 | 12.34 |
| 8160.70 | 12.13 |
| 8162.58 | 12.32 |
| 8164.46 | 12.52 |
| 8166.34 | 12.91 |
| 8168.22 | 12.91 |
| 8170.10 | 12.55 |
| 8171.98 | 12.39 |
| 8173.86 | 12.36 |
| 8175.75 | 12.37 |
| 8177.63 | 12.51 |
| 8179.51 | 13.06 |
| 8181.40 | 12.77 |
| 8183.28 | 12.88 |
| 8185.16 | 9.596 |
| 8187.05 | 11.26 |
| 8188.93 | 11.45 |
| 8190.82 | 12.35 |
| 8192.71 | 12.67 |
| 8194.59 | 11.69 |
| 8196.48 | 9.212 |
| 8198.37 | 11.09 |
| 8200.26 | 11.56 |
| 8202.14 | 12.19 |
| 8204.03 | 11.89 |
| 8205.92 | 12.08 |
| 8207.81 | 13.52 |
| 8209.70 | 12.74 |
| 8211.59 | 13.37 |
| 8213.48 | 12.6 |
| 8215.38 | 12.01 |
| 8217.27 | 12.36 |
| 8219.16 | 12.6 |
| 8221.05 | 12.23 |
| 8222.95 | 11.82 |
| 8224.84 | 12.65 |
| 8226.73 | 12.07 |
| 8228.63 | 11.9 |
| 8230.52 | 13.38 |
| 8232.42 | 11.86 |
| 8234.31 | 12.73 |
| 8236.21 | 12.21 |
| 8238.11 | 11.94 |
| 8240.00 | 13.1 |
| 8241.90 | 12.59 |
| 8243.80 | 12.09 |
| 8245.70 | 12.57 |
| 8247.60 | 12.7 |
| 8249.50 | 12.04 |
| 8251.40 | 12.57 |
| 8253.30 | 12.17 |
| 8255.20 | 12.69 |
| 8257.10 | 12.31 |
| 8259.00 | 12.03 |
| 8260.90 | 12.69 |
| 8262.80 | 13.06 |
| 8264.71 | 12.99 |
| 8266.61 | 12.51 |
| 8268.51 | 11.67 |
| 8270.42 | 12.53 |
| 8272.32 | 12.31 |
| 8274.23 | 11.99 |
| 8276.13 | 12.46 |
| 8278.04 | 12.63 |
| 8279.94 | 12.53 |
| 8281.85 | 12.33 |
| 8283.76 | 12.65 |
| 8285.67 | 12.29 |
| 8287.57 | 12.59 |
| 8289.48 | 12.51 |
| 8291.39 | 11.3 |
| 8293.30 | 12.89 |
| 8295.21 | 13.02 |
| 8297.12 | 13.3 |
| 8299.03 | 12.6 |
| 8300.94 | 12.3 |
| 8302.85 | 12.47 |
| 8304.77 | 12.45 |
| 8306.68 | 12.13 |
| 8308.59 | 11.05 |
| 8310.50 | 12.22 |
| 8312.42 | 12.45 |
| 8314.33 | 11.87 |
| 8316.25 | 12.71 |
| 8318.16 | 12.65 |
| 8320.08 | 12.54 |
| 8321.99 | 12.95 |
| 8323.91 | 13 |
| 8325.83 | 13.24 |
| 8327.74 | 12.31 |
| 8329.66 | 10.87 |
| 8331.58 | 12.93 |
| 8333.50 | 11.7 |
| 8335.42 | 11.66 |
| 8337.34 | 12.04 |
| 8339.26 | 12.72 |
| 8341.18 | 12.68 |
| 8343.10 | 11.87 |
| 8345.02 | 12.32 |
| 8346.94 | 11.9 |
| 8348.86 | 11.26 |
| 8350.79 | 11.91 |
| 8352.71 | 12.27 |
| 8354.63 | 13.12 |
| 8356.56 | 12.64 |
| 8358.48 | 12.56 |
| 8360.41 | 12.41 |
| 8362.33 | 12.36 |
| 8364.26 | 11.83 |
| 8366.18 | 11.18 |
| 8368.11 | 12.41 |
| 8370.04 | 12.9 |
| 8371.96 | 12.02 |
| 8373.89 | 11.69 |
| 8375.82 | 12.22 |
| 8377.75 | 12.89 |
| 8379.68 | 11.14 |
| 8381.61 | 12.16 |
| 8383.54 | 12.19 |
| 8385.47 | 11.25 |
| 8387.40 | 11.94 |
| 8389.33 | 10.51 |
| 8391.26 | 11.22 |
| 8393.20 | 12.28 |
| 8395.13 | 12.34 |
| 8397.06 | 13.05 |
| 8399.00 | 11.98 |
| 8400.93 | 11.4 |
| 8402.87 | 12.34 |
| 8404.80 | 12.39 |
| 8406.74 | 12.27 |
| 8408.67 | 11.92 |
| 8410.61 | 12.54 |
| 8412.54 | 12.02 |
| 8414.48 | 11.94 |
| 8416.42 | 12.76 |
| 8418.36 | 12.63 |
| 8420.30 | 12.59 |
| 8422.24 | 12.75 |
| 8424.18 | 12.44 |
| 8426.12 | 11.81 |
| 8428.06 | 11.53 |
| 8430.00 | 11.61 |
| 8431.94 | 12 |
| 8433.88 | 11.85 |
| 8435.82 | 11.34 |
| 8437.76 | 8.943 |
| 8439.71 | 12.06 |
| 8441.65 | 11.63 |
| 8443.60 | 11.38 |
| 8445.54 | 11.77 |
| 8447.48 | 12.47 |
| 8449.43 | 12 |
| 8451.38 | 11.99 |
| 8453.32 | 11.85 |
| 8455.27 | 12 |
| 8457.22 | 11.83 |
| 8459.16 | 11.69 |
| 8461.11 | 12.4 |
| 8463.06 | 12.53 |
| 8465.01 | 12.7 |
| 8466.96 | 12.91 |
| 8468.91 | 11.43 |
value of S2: 1.03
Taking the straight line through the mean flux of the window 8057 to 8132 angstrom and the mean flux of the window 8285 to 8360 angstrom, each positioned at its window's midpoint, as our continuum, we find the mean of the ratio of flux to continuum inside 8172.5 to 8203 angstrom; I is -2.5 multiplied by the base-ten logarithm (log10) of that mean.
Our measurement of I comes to 0.06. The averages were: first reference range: 12.6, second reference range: 12.3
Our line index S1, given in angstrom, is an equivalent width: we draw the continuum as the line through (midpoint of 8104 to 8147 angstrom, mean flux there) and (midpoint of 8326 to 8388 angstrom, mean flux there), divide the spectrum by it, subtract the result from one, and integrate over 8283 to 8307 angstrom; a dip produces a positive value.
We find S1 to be -0.5 angstrom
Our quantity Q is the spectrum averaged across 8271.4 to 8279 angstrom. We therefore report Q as 12.4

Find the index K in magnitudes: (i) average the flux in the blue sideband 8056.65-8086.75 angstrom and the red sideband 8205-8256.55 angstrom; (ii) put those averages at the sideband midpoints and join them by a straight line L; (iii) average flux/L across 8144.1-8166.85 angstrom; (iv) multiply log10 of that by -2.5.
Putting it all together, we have 0.00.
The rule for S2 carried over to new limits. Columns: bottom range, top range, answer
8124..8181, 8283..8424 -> 1.03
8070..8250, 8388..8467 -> 1.03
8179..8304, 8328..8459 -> 1.01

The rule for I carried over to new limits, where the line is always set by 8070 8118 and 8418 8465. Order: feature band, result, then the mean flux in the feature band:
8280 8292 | -0.008 mag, 12.3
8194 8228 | 0.026 mag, 12.1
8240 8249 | -0.018 mag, 12.5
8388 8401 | 0.012 mag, 11.9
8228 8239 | -0.001 mag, 12.4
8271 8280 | -0.012 mag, 12.4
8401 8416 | -0.019 mag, 12.2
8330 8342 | -0.008 mag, 12.2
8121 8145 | 0.005 mag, 12.5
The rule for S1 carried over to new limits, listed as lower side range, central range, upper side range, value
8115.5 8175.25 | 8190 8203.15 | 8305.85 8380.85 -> 0.9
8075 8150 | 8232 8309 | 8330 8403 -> -1.0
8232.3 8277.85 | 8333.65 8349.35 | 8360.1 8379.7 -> 0.2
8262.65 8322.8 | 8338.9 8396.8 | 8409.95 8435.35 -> 0.9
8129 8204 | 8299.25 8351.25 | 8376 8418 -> -0.6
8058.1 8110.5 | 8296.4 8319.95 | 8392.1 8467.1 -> -0.2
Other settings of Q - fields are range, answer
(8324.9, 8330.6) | 12.1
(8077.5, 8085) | 12.6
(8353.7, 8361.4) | 12.7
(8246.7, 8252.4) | 12.4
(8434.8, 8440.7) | 10.8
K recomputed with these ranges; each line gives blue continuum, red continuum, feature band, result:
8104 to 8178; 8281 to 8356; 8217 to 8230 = 0.014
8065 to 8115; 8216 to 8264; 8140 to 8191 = 0.015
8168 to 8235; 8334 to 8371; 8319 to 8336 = -0.015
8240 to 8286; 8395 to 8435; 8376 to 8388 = 0.027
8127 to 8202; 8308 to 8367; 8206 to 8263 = -0.021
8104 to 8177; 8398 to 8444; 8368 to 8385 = -0.011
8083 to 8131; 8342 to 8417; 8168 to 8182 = -0.007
